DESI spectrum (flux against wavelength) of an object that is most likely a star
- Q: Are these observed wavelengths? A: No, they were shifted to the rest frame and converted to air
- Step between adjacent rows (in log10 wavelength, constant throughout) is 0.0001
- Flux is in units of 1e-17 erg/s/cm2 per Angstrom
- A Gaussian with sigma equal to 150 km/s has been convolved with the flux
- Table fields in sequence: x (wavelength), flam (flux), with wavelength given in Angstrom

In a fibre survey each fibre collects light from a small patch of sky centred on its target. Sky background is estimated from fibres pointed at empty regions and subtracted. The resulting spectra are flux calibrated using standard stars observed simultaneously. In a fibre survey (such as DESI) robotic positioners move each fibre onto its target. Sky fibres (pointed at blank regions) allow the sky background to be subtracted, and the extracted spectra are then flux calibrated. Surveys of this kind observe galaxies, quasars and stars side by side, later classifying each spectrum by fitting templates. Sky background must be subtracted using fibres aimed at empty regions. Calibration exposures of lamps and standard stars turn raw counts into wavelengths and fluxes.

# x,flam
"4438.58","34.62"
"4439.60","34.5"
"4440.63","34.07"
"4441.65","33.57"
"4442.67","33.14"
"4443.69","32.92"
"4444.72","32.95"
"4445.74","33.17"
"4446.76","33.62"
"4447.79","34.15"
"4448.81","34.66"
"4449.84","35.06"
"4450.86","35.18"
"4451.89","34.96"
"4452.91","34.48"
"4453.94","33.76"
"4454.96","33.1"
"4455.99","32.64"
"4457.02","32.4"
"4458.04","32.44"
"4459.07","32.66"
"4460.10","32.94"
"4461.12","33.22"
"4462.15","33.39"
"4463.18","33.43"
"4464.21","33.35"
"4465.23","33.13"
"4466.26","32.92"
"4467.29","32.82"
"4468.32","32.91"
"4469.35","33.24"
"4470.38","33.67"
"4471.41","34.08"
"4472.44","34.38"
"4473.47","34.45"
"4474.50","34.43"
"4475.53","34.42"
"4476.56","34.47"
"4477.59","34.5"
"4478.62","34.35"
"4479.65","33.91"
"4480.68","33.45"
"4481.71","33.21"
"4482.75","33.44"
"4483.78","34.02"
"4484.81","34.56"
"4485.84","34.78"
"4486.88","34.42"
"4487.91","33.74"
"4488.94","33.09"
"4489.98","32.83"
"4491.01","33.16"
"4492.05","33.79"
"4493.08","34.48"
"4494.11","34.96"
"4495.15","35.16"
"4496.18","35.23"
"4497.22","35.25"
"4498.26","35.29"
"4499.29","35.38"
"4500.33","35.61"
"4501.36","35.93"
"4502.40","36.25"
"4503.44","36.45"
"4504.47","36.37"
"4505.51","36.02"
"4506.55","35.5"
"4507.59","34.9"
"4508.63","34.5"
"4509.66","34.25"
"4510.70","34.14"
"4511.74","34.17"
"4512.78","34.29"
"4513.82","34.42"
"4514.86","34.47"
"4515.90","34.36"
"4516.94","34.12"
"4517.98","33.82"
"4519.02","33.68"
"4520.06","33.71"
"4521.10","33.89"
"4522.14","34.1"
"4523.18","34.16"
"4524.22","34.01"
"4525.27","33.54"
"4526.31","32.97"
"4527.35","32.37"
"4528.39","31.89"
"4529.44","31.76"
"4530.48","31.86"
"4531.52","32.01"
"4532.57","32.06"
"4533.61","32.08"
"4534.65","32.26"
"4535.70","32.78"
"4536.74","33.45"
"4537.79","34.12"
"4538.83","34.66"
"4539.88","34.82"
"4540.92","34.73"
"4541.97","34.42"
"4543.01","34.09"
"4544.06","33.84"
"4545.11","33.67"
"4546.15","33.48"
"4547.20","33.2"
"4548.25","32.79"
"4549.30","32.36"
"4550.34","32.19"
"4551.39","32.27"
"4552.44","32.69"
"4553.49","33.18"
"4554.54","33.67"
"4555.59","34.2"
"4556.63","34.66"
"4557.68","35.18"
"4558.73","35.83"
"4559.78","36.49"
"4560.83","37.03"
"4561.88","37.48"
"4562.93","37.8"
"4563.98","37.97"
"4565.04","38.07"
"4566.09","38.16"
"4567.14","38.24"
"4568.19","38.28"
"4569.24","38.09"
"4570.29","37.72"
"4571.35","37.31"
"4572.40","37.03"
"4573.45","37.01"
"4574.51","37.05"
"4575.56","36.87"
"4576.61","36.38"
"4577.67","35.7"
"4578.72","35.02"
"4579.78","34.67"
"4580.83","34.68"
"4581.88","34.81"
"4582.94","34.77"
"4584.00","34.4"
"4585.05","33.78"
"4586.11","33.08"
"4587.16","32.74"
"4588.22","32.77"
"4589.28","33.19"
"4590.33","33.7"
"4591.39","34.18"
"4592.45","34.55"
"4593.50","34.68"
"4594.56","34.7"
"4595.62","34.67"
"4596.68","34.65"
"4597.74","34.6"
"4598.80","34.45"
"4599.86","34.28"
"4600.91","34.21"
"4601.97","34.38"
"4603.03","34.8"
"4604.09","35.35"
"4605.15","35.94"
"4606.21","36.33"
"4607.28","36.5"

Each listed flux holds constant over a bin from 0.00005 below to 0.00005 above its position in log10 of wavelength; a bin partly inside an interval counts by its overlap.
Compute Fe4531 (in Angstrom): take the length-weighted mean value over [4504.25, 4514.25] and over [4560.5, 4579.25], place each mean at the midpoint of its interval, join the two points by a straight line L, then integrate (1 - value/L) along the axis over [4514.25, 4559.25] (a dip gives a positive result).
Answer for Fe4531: 3.1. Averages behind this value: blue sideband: 34.8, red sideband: 37.3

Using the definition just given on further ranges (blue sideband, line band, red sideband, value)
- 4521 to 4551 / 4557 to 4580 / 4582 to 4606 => -2.2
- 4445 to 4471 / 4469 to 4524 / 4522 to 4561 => -1.5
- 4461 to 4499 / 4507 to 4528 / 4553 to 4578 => 0.7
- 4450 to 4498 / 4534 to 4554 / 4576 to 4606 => 0.5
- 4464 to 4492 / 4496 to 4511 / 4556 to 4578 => -0.3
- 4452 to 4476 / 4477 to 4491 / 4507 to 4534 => -0.2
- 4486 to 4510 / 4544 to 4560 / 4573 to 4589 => 0.5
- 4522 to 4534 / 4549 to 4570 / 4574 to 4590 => -1.2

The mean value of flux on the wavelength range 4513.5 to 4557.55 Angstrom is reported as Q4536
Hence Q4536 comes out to 33.4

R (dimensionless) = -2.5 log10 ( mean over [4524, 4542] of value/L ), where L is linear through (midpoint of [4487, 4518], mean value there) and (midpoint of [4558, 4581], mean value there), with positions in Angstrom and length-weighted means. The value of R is 0.086 mag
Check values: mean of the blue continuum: 34.7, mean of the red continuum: 37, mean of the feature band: 33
